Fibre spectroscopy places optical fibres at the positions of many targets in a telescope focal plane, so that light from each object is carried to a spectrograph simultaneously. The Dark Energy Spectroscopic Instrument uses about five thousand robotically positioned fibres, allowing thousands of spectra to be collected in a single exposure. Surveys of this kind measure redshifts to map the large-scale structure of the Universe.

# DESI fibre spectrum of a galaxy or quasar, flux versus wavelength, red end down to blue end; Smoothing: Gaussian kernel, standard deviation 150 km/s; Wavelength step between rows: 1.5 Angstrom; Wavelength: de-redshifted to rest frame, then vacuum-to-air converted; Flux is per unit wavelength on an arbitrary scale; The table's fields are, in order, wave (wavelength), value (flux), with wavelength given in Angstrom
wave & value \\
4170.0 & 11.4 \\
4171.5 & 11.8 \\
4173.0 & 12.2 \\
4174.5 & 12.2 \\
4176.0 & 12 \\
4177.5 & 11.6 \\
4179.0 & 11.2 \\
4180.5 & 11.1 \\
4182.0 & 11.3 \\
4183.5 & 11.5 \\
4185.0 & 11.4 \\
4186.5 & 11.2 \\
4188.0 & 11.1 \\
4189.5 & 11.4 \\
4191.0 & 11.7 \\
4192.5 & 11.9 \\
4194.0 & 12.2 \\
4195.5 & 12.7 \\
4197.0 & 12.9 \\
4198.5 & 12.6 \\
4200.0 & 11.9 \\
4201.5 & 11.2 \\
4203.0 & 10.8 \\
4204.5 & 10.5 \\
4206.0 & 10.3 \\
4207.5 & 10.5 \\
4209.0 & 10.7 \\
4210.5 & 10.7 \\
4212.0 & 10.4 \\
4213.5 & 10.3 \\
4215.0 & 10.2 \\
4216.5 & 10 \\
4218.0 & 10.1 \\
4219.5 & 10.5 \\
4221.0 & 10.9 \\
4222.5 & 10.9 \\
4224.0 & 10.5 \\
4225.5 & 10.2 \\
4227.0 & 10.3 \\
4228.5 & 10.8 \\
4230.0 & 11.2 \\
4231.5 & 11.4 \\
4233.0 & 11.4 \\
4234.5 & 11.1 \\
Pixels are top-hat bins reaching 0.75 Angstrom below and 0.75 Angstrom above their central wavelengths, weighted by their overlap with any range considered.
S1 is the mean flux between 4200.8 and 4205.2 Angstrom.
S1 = 10.8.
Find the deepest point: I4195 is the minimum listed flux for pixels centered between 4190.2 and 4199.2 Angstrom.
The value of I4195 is 11.7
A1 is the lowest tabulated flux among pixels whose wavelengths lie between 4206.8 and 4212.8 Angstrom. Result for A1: 10.4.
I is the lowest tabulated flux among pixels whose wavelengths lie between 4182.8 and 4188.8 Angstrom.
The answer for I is 11.1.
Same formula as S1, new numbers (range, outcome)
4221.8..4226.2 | 10.5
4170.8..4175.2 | 12.1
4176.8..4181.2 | 11.3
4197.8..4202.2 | 11.9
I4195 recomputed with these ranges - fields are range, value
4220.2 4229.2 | 10.2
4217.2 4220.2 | 10.1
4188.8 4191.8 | 11.4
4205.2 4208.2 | 10.3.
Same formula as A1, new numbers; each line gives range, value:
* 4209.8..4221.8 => 10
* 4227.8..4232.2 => 10.8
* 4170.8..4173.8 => 11.8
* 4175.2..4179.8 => 11.2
